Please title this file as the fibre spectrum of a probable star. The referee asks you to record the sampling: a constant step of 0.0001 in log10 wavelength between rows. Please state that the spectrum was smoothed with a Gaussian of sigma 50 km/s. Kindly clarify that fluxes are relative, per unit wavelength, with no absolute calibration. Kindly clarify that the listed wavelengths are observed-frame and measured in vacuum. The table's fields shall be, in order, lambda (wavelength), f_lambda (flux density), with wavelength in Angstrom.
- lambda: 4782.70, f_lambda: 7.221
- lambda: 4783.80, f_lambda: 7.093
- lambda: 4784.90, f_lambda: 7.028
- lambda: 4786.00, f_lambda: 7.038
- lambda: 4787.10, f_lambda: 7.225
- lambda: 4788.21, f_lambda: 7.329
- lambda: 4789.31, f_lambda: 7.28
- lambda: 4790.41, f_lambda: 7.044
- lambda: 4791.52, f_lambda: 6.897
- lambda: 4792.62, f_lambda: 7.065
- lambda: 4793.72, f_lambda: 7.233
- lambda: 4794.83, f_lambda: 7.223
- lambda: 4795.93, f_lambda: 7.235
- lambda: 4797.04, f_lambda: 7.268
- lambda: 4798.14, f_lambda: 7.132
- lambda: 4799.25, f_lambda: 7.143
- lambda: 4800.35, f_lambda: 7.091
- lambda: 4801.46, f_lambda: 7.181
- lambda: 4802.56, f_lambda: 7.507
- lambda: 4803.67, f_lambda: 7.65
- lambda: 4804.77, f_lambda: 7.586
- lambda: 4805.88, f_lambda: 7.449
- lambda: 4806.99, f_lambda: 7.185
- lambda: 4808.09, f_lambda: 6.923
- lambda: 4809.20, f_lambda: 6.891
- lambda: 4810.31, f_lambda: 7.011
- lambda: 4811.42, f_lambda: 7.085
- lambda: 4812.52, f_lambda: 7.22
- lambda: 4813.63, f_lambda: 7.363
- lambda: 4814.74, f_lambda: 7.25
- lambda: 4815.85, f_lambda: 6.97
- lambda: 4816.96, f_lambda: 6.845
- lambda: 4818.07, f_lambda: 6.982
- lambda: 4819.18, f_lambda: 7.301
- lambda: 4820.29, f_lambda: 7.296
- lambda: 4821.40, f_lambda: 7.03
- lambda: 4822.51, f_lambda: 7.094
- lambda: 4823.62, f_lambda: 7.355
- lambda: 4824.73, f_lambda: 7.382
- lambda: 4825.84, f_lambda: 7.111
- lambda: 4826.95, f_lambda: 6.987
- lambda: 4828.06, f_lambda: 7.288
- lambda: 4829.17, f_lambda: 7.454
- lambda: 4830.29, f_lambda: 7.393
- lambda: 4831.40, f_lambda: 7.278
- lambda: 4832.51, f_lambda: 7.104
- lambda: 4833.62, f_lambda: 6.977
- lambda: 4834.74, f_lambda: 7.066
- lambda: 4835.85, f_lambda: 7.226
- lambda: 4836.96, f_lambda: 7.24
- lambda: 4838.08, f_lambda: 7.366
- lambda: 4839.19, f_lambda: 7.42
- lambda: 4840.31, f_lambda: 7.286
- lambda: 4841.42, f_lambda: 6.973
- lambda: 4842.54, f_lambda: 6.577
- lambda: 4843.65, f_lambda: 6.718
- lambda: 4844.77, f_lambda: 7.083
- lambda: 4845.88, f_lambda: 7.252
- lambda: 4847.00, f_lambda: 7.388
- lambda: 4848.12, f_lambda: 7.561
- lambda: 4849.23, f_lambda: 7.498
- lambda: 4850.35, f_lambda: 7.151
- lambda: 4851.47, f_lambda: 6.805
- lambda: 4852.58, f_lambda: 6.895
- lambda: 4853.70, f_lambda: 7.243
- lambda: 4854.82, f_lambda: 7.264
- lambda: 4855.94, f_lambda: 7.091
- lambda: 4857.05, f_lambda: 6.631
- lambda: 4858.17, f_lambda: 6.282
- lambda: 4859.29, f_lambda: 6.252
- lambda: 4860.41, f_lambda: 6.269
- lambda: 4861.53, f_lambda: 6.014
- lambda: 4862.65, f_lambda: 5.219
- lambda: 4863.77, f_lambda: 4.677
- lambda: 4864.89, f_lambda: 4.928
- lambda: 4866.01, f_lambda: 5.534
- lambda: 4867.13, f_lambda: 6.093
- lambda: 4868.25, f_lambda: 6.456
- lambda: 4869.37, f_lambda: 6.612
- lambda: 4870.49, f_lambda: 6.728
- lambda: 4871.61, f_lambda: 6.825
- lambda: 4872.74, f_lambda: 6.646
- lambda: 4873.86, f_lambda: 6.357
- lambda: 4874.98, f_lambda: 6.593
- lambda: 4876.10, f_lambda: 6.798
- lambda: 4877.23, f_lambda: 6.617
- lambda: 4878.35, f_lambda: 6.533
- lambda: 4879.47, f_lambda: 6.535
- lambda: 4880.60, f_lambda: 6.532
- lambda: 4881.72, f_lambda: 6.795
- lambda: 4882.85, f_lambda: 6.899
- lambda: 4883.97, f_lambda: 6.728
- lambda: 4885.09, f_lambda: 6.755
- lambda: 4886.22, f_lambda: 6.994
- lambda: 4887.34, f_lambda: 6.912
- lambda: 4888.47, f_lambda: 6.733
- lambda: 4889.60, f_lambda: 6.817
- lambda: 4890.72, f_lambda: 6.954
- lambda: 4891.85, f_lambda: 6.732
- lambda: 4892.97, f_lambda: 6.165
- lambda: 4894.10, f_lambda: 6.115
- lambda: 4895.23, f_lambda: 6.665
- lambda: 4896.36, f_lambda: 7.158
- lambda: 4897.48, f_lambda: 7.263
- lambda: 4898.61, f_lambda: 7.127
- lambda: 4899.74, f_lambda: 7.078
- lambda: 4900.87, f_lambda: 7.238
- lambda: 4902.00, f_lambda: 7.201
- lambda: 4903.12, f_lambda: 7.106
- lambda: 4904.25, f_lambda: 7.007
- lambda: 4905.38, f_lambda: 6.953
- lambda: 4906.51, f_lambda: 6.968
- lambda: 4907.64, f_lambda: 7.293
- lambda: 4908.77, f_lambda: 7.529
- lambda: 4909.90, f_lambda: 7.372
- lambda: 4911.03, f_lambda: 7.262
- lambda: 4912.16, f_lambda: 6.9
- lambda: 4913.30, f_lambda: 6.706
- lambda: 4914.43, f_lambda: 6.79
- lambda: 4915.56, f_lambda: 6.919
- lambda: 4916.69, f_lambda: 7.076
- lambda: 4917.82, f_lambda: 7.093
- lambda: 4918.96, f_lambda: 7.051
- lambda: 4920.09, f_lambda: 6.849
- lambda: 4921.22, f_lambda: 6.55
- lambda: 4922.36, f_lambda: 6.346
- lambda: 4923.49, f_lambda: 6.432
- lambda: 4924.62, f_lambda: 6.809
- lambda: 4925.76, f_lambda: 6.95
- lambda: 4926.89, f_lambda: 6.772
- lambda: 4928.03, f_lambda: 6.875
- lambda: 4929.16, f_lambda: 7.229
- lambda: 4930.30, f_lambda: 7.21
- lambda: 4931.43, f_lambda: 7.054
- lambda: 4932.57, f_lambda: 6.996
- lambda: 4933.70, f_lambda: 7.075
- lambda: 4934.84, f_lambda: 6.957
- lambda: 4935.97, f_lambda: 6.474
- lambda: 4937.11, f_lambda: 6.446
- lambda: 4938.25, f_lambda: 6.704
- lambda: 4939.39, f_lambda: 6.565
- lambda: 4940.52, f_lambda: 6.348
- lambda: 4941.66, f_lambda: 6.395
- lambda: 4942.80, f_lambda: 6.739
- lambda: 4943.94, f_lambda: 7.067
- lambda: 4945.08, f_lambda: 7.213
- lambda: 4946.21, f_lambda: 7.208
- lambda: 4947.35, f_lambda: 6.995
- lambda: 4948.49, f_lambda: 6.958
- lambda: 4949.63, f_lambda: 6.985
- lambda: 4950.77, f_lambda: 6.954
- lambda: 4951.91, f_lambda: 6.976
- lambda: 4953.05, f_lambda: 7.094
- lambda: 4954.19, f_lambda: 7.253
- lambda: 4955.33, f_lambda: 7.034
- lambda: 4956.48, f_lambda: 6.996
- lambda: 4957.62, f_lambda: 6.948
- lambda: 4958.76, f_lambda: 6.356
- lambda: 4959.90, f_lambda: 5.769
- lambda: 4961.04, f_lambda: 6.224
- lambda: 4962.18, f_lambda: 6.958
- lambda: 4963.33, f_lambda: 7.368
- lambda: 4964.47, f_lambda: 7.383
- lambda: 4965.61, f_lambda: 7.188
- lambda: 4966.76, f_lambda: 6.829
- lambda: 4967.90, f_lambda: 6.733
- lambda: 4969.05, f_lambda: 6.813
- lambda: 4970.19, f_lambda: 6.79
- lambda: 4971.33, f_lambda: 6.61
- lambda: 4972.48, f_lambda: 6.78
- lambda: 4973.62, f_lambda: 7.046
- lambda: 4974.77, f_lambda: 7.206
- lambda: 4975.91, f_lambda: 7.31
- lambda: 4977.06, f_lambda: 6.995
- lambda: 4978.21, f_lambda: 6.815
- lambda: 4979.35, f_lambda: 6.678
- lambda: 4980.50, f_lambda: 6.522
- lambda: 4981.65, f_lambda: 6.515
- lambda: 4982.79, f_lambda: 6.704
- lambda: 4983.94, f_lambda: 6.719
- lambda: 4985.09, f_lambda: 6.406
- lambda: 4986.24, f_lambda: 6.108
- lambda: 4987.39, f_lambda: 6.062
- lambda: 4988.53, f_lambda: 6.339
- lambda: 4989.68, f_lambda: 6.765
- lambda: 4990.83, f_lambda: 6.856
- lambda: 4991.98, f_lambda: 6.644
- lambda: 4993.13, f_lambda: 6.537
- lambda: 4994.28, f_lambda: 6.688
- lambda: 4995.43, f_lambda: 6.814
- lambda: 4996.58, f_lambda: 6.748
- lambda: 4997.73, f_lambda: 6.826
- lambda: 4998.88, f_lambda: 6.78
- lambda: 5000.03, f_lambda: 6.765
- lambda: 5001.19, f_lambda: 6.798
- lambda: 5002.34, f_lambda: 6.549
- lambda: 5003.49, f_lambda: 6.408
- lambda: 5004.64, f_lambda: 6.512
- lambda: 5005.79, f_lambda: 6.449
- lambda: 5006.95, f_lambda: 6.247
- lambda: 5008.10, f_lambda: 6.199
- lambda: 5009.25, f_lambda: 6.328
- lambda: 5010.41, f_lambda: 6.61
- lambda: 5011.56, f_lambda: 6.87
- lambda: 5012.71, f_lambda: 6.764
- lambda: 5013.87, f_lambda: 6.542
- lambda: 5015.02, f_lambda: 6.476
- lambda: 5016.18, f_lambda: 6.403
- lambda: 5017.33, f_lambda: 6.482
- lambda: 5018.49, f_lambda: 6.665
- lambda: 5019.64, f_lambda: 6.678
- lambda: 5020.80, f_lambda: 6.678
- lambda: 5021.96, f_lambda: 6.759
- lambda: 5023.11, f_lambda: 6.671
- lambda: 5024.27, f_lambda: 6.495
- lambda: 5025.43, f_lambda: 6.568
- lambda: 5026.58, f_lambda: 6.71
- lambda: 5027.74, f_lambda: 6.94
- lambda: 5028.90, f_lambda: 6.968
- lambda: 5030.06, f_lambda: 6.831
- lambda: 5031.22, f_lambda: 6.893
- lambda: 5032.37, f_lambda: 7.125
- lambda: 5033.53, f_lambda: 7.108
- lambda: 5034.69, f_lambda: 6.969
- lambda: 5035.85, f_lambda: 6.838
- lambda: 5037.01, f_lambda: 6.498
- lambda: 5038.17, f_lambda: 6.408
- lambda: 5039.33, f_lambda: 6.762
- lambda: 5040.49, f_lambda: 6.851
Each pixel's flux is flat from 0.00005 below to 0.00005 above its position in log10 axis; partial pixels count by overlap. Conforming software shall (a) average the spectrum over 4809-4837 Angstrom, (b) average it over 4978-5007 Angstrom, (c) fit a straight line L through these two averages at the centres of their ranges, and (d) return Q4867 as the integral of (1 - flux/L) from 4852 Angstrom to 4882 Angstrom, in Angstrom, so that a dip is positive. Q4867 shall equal 2.7 Angstrom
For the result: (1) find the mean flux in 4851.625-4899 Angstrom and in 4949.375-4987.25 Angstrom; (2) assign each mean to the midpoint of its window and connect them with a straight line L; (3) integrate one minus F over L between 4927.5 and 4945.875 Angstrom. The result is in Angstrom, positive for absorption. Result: -0.3 Angstrom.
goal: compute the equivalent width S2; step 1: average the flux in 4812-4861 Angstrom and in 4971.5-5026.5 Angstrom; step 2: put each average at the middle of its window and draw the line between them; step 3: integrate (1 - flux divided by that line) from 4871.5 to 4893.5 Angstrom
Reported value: 0.9 Angstrom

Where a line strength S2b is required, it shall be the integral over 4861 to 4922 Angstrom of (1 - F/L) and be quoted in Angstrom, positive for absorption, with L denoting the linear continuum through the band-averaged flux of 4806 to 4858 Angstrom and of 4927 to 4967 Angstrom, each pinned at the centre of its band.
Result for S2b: 2.68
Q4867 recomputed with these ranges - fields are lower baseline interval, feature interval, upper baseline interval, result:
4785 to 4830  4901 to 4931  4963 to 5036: -0.2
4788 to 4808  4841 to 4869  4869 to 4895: 1.2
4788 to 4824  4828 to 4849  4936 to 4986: -0.3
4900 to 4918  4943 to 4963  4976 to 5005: -0.1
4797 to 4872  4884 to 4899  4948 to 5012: 0.1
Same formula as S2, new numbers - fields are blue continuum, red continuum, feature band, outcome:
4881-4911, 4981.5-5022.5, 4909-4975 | -0.9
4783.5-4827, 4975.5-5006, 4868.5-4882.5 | 0.7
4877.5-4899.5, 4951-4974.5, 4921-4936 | -0.1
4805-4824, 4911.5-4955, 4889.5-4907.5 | 0.1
